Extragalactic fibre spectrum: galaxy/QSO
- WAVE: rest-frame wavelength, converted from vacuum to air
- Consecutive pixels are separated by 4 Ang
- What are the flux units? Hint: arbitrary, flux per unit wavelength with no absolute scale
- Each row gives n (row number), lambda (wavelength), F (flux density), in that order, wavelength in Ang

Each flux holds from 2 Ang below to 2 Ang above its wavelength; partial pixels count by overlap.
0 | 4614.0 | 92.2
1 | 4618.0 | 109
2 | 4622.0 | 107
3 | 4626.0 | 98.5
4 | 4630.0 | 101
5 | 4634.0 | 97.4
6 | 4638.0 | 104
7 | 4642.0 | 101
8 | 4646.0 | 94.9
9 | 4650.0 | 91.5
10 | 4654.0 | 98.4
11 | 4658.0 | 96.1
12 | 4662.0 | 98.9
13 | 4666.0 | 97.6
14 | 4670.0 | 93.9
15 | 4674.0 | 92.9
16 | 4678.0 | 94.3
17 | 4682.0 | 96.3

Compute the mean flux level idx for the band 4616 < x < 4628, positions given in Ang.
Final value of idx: 105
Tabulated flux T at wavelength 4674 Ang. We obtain 92.9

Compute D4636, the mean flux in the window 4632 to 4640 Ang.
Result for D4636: 101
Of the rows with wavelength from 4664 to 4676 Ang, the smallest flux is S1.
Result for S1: 92.9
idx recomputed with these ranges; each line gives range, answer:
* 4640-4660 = 96.4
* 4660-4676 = 95.8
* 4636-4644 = 102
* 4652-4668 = 97.8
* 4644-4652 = 93.2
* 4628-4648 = 99.7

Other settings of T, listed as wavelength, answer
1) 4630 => 101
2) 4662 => 98.9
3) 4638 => 104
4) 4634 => 97.4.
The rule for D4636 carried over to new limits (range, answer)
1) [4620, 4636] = 101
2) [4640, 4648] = 98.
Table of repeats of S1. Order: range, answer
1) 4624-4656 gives 91.5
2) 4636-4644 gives 101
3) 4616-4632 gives 98.5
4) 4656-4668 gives 96.1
